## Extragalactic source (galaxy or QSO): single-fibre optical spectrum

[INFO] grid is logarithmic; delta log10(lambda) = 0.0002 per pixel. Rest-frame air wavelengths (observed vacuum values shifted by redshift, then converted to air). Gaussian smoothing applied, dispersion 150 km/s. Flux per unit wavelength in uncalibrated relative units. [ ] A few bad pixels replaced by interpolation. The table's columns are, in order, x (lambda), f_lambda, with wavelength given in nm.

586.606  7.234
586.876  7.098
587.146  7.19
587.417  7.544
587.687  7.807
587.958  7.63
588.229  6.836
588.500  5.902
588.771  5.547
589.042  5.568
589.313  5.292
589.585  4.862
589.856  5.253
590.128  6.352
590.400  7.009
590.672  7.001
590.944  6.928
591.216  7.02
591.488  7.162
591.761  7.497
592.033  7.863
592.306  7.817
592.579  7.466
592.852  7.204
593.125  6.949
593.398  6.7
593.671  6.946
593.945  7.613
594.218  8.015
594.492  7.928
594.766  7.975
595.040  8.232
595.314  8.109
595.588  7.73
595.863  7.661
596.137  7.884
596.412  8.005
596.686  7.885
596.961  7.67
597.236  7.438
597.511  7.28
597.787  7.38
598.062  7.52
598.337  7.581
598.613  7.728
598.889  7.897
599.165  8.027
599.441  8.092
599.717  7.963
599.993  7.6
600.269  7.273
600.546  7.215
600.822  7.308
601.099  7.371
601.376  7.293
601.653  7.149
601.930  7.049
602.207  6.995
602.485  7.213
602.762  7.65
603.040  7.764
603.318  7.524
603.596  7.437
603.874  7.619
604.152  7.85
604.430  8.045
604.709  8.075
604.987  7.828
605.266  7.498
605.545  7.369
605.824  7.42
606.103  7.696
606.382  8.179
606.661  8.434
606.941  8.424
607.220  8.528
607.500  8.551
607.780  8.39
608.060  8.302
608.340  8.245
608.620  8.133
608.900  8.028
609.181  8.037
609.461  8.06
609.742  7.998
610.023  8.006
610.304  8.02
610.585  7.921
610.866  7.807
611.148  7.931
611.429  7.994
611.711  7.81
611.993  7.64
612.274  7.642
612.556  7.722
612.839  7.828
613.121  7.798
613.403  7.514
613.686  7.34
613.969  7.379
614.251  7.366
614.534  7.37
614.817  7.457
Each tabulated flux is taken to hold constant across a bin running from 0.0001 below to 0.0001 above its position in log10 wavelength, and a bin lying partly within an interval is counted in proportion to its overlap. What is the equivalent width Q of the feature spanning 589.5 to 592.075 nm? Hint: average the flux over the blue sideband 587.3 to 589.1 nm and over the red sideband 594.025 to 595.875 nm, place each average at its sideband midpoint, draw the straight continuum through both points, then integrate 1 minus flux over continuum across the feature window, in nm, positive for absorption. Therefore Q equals 0.19 nm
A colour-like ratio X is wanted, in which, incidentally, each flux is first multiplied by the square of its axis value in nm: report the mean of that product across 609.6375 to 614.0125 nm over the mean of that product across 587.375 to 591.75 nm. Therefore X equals 1.3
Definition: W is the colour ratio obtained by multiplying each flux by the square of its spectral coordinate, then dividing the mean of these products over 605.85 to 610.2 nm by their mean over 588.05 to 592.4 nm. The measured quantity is 1.3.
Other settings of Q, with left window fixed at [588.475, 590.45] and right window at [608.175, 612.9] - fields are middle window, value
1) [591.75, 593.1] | -0.35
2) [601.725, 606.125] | -0.20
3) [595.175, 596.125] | -0.23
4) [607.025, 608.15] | -0.12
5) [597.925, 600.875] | -0.41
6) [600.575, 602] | -0.06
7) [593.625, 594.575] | -0.23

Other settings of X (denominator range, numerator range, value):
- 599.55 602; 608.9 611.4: 1.12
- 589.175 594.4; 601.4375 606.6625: 1.15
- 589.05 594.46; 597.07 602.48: 1.12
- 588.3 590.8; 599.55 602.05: 1.30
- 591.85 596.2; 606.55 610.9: 1.13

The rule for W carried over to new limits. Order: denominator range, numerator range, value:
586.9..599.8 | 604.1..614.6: 1.15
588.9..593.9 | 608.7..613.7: 1.25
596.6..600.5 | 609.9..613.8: 1.06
